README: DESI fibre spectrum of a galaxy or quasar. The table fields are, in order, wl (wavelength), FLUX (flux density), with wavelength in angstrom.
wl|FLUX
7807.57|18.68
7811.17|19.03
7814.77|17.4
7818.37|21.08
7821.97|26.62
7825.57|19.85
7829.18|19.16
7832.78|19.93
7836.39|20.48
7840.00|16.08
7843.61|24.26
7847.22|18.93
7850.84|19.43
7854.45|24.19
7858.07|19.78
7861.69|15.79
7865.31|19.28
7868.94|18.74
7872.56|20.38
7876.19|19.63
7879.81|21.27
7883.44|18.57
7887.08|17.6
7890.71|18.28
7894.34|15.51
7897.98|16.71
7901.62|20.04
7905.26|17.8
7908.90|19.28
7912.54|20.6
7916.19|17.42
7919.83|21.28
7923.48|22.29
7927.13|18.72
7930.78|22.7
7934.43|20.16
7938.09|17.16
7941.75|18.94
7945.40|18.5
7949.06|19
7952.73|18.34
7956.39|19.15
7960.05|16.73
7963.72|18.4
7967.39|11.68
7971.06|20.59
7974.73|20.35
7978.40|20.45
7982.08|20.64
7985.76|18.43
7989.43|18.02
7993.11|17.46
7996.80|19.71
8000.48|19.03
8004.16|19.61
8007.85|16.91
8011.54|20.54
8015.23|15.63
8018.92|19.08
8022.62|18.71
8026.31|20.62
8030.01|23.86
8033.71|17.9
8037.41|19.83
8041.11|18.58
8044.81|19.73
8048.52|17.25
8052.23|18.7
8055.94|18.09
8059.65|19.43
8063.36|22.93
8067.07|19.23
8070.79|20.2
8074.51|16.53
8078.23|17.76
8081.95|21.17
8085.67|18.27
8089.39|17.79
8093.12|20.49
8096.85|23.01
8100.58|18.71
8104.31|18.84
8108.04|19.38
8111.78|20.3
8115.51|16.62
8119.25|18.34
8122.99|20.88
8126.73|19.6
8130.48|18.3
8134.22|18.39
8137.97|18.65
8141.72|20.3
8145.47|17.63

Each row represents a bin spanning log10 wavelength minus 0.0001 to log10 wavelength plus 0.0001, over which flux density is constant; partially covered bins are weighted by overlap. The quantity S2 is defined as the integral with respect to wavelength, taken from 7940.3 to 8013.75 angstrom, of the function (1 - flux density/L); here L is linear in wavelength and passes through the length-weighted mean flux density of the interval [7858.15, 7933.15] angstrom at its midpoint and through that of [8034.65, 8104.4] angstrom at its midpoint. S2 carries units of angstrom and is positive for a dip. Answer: 2.3 angstrom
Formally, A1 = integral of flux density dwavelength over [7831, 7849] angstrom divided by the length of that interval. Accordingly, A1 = 19.9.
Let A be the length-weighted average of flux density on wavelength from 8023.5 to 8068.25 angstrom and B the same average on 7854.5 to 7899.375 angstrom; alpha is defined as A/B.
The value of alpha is 1.05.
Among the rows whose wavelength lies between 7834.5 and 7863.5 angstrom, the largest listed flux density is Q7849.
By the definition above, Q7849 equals 24.26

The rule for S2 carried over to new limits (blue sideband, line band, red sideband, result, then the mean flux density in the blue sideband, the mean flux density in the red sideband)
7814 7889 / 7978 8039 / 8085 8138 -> 1.0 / 20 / 19.2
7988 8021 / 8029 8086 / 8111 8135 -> -2.0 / 18.4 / 18.9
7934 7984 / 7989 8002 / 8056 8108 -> 0.2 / 18.5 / 19.5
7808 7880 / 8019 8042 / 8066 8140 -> -0.6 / 20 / 19.1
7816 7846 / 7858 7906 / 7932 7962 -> 3.3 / 20.8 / 18.6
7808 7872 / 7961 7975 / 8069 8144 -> 1.6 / 20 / 19.2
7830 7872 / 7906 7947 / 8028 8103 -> -0.1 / 19.7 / 19.5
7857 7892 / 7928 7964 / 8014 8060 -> 0.1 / 18.9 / 19.1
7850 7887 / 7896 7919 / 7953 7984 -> 0.5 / 19.6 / 18.5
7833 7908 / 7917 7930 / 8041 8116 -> -1.0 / 19.2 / 19.3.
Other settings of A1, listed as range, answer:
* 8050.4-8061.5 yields 18.7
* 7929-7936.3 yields 21.4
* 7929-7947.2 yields 19.5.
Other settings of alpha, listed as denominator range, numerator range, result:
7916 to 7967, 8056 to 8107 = 1.02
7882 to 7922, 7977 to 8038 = 1.04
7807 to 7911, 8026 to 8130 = 1.00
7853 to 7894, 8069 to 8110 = 1.00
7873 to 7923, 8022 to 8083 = 1.03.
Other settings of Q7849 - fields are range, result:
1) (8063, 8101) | 23.01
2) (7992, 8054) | 23.86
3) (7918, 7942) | 22.7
